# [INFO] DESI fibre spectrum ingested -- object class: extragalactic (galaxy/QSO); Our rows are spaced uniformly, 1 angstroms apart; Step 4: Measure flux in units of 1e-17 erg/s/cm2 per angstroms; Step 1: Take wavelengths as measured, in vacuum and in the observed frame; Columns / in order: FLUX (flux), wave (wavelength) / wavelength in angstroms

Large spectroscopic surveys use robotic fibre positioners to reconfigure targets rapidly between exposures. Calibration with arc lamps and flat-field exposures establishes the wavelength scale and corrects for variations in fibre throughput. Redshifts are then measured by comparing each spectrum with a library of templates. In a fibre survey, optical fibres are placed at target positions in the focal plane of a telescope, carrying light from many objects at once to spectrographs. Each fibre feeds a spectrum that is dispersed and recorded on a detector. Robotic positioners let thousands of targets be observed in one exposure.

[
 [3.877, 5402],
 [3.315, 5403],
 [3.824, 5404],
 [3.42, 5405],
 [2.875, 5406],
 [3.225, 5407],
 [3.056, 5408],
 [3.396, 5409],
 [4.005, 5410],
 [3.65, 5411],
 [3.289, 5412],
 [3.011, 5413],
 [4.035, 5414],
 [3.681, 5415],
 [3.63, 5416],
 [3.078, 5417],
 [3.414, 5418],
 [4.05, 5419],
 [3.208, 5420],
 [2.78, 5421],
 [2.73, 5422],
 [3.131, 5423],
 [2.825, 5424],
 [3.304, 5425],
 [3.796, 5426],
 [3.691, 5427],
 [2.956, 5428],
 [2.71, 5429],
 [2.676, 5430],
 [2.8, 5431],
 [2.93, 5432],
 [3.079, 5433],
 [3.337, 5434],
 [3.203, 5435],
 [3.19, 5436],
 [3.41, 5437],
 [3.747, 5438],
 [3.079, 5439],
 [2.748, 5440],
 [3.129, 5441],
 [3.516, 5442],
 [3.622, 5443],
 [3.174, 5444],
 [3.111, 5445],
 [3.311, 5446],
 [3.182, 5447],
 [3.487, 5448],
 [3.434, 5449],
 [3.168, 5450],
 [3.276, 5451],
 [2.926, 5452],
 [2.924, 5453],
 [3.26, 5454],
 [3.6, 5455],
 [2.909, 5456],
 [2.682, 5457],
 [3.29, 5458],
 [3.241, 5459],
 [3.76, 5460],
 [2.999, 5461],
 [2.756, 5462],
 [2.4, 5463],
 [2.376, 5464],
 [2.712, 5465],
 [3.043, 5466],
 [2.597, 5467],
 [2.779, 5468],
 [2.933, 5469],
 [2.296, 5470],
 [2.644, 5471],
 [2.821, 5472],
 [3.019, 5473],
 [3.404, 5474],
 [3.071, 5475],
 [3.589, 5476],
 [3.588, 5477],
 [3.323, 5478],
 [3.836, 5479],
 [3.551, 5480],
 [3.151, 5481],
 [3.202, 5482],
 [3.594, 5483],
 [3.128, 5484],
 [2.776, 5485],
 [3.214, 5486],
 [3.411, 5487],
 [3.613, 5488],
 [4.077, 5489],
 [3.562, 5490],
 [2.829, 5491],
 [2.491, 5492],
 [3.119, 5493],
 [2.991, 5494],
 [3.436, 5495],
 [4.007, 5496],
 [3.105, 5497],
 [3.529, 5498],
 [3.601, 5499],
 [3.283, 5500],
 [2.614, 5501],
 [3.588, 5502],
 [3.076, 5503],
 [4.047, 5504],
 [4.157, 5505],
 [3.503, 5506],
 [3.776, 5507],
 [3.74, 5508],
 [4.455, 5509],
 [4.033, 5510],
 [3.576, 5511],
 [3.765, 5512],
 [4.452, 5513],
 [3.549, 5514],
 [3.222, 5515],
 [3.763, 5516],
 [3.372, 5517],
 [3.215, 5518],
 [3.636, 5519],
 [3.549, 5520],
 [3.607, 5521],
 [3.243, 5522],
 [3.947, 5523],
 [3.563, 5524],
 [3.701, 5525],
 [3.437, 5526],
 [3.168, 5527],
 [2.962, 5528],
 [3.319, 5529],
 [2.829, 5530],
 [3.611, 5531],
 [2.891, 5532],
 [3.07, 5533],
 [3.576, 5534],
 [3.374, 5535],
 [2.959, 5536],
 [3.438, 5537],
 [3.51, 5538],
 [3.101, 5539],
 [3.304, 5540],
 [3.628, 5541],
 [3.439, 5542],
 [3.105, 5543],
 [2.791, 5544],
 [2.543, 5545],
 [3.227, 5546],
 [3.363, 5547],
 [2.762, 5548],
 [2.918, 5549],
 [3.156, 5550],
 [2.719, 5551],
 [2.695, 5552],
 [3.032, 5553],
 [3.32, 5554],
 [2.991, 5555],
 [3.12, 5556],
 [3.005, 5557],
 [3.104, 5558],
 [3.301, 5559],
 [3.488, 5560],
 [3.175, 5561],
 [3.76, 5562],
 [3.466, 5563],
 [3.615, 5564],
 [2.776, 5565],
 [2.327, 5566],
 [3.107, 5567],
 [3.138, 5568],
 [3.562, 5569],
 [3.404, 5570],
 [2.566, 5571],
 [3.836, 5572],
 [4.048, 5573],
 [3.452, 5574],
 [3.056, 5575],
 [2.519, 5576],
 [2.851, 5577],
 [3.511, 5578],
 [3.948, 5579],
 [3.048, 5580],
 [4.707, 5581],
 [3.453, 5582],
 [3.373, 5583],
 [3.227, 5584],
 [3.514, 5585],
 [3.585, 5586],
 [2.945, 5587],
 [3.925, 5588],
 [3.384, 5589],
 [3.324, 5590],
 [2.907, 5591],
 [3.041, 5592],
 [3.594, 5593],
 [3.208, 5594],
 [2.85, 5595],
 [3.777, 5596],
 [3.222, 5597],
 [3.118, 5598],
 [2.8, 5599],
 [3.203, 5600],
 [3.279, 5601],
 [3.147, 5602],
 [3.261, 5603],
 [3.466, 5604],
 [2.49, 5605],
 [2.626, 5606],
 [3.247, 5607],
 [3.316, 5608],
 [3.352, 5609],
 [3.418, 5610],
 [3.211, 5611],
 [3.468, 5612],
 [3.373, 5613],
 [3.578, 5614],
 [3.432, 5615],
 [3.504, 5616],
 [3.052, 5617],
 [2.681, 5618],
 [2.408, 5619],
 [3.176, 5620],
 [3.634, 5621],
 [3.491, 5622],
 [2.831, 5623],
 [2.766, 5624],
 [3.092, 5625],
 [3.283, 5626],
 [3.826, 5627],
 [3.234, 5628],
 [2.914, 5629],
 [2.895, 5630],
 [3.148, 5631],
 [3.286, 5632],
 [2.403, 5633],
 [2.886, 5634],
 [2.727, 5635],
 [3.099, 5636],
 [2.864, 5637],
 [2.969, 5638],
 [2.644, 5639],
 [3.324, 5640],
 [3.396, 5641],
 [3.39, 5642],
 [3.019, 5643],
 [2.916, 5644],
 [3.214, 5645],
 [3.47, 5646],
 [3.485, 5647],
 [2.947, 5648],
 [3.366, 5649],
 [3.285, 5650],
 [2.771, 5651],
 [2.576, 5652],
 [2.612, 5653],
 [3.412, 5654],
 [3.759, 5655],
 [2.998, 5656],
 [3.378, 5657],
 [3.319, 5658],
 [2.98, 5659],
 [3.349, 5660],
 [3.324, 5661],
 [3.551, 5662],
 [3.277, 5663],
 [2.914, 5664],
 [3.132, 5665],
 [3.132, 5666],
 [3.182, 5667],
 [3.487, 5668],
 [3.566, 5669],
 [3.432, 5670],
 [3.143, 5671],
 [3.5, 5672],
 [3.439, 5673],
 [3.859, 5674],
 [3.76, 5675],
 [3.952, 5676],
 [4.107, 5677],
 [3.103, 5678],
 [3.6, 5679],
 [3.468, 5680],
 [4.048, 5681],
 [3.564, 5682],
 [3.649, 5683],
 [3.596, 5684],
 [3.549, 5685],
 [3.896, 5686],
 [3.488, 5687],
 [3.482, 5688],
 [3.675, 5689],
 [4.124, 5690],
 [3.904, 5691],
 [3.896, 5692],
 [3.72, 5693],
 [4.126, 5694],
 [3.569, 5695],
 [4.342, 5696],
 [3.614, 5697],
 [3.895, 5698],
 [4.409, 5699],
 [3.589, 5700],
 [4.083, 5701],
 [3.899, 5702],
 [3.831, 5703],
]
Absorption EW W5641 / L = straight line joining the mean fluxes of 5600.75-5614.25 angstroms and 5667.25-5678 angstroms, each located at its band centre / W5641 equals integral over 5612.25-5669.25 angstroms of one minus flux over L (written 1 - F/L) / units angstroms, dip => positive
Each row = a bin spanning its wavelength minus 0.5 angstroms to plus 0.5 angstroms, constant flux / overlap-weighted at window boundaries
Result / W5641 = 4.3 angstroms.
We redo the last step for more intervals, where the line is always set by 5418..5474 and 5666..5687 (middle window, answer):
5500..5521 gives -2.7 angstroms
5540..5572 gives 1.9 angstroms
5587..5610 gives 1.4 angstroms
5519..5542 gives -0.6 angstroms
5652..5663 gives 0.9 angstroms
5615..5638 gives 2.7 angstroms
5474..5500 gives -1.4 angstroms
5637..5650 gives 1.3 angstroms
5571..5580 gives 0.1 angstroms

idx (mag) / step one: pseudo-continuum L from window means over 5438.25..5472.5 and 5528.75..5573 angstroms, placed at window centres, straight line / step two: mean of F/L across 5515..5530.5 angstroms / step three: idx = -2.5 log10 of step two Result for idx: -0.09 mag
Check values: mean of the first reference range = 3.04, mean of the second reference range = 3.18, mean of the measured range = 3.41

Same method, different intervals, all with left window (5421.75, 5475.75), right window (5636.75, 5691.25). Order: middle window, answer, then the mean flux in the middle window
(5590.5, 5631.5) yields 0.040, 3.18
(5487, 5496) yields -0.059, 3.31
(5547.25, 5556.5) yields 0.084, 2.98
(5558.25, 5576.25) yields -0.008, 3.26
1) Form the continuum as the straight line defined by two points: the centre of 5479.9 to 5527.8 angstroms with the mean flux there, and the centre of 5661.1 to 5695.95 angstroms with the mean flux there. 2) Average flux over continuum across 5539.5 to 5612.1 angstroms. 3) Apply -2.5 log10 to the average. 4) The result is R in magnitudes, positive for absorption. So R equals 0.10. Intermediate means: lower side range 3.48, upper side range 3.59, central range 3.23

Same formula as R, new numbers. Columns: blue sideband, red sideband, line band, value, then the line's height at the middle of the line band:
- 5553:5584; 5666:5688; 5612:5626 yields 0.08 mag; 3.43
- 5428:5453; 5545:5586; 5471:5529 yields -0.08 mag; 3.2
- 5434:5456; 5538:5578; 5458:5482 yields 0.06 mag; 3.23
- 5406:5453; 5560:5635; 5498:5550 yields -0.06 mag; 3.24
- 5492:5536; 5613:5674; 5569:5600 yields -0.01 mag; 3.31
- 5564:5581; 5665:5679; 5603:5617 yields 0.03 mag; 3.35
